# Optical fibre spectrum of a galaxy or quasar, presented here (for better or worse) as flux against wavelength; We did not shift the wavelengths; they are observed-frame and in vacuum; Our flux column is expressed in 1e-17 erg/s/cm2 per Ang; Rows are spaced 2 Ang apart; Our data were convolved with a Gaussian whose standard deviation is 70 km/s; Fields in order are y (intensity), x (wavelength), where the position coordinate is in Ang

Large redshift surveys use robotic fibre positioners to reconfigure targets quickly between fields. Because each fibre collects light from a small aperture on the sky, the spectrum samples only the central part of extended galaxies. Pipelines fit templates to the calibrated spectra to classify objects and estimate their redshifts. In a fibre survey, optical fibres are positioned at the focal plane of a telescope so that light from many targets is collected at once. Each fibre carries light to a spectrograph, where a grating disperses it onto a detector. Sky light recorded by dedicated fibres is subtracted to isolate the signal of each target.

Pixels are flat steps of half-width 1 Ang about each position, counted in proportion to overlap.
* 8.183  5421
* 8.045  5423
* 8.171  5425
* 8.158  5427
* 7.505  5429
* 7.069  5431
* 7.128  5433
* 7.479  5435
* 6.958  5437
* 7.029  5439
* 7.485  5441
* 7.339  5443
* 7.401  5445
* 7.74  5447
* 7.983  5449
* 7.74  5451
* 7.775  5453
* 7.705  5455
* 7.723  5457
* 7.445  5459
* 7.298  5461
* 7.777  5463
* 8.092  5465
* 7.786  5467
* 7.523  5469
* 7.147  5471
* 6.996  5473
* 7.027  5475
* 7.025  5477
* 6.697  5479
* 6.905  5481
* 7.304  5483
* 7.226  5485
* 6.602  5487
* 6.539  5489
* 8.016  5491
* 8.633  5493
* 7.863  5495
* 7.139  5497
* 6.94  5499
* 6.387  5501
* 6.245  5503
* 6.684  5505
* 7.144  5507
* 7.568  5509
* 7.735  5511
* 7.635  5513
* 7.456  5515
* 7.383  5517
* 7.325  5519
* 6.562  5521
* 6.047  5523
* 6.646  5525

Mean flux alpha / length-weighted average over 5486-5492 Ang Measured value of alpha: 7.05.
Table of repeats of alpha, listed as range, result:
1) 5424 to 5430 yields 7.94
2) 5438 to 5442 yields 7.26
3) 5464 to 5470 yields 7.8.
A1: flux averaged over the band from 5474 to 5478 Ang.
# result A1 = 7.03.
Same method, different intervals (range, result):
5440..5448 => 7.49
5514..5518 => 7.42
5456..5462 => 7.49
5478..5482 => 6.8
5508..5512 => 7.65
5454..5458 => 7.71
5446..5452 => 7.82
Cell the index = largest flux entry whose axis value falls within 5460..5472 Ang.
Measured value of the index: 8.092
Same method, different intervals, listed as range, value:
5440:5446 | 7.485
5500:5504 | 6.387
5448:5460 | 7.983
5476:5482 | 7.025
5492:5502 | 8.633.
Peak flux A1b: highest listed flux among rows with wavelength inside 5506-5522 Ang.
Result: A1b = 7.735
